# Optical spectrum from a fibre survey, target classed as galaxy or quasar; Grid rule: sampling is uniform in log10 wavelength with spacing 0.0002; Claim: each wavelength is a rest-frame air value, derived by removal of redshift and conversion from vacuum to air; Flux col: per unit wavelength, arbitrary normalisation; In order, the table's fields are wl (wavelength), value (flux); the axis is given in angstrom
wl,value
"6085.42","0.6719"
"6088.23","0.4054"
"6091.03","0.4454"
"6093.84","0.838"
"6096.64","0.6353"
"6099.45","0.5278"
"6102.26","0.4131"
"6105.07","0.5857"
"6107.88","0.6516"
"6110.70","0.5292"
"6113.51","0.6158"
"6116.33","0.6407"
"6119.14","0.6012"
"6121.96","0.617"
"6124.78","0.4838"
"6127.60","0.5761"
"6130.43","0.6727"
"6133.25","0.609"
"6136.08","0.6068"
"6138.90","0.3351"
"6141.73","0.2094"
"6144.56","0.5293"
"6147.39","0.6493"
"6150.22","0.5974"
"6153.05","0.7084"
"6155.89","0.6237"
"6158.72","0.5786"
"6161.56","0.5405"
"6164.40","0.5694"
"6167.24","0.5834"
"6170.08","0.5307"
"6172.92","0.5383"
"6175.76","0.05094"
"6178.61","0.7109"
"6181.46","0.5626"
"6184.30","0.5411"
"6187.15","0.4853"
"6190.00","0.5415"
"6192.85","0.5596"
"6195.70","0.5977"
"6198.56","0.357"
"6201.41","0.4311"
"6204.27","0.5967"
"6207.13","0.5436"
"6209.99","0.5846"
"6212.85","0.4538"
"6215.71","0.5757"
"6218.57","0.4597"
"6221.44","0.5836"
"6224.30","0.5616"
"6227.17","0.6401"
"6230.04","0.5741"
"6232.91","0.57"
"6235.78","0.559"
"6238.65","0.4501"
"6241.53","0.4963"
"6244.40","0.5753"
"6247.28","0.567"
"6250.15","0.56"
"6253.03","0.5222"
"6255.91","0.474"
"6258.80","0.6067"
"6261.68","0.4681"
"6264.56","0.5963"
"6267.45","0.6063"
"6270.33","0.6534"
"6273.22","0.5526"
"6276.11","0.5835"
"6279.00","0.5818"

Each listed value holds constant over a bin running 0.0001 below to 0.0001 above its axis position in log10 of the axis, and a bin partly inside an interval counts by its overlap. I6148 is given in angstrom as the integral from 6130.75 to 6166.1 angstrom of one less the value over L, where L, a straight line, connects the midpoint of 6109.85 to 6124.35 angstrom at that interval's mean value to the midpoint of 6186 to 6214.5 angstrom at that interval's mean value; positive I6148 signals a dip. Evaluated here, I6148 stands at 0.9 angstrom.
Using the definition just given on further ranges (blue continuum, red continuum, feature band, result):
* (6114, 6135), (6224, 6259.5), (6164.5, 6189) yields 3.1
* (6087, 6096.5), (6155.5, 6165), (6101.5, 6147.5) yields 2.2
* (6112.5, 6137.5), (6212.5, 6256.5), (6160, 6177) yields 3.1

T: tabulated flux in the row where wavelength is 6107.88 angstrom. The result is 0.6516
